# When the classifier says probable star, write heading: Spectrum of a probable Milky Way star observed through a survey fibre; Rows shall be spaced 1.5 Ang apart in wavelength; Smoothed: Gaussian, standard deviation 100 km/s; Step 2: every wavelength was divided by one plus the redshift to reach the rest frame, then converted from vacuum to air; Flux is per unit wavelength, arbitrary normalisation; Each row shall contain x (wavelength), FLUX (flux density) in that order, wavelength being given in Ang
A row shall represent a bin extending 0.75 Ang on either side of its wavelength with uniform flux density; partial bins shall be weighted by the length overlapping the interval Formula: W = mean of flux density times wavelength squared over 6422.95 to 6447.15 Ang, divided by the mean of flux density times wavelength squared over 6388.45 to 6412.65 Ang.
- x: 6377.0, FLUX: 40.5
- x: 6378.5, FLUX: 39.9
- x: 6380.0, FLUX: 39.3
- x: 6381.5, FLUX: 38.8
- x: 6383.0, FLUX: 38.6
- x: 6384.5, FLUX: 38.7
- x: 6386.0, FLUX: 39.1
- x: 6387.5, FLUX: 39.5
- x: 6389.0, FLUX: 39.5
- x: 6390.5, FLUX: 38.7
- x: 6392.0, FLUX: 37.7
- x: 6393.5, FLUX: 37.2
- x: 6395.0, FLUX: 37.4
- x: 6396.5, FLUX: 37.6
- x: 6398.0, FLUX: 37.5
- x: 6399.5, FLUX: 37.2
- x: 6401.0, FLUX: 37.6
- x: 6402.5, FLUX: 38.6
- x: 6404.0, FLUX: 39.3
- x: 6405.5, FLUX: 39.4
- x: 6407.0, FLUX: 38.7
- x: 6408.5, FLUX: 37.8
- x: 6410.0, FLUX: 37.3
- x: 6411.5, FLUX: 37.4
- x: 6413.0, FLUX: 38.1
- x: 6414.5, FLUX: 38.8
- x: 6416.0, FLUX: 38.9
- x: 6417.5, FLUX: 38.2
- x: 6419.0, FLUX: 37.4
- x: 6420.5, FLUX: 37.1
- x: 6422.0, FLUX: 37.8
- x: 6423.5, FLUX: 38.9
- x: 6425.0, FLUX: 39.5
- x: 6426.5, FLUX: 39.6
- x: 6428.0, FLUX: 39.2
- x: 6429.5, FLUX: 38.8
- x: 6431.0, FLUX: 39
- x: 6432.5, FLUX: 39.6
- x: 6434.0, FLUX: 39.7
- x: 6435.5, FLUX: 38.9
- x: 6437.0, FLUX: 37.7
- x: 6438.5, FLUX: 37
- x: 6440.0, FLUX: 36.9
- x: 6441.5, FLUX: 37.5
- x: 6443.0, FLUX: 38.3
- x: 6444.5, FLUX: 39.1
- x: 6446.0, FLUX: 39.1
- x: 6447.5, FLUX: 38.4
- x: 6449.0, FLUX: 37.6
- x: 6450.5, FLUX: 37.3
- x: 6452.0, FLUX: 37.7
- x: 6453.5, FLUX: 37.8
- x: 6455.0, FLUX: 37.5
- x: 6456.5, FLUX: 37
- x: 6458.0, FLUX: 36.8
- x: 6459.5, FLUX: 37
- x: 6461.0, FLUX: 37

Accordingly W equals 1.0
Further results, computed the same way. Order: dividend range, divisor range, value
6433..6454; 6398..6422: 1.01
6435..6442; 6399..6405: 0.99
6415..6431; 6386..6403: 1.02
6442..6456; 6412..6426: 1.00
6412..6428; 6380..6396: 1.01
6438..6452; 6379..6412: 1.00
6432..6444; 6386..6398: 1.01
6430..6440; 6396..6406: 1.02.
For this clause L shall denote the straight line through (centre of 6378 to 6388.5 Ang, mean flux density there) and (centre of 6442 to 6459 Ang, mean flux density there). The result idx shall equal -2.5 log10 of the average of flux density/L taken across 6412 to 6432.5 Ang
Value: -0.01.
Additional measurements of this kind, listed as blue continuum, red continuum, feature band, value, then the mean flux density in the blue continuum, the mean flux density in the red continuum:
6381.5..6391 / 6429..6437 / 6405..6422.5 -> 0.03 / 39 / 39.1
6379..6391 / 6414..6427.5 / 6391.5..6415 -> 0.02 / 39.1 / 38.5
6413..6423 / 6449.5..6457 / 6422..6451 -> -0.02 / 38.1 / 37.5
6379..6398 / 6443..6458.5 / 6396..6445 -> 0.00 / 38.5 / 37.9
